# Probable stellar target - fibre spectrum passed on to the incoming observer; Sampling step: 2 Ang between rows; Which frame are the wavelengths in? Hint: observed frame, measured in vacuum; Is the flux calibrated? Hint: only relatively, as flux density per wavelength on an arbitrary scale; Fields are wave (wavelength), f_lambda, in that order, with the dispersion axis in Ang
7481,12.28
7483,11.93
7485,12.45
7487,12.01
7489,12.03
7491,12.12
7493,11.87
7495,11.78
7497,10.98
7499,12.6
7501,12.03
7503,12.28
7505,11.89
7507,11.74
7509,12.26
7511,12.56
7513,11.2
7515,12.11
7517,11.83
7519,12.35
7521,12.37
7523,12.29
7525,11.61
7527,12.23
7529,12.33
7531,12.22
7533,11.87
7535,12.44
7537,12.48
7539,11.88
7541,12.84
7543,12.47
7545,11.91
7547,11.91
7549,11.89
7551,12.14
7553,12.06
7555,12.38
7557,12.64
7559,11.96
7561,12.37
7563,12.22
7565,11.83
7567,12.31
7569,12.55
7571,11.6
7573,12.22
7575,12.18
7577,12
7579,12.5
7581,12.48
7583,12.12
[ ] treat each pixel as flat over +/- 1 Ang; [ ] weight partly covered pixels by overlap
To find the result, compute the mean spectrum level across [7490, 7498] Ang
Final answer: 11.7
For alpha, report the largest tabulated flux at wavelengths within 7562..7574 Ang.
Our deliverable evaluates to 12.55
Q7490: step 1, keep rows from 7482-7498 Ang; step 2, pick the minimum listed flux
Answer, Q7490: 10.98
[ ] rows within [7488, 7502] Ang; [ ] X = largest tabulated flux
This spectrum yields 12.6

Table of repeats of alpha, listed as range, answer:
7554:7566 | 12.64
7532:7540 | 12.48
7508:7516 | 12.56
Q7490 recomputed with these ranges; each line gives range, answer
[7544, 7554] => 11.89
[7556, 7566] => 11.83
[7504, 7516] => 11.2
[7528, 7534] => 11.87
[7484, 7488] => 12.01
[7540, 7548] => 11.91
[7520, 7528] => 11.61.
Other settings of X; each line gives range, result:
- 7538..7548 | 12.84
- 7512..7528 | 12.37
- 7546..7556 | 12.38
